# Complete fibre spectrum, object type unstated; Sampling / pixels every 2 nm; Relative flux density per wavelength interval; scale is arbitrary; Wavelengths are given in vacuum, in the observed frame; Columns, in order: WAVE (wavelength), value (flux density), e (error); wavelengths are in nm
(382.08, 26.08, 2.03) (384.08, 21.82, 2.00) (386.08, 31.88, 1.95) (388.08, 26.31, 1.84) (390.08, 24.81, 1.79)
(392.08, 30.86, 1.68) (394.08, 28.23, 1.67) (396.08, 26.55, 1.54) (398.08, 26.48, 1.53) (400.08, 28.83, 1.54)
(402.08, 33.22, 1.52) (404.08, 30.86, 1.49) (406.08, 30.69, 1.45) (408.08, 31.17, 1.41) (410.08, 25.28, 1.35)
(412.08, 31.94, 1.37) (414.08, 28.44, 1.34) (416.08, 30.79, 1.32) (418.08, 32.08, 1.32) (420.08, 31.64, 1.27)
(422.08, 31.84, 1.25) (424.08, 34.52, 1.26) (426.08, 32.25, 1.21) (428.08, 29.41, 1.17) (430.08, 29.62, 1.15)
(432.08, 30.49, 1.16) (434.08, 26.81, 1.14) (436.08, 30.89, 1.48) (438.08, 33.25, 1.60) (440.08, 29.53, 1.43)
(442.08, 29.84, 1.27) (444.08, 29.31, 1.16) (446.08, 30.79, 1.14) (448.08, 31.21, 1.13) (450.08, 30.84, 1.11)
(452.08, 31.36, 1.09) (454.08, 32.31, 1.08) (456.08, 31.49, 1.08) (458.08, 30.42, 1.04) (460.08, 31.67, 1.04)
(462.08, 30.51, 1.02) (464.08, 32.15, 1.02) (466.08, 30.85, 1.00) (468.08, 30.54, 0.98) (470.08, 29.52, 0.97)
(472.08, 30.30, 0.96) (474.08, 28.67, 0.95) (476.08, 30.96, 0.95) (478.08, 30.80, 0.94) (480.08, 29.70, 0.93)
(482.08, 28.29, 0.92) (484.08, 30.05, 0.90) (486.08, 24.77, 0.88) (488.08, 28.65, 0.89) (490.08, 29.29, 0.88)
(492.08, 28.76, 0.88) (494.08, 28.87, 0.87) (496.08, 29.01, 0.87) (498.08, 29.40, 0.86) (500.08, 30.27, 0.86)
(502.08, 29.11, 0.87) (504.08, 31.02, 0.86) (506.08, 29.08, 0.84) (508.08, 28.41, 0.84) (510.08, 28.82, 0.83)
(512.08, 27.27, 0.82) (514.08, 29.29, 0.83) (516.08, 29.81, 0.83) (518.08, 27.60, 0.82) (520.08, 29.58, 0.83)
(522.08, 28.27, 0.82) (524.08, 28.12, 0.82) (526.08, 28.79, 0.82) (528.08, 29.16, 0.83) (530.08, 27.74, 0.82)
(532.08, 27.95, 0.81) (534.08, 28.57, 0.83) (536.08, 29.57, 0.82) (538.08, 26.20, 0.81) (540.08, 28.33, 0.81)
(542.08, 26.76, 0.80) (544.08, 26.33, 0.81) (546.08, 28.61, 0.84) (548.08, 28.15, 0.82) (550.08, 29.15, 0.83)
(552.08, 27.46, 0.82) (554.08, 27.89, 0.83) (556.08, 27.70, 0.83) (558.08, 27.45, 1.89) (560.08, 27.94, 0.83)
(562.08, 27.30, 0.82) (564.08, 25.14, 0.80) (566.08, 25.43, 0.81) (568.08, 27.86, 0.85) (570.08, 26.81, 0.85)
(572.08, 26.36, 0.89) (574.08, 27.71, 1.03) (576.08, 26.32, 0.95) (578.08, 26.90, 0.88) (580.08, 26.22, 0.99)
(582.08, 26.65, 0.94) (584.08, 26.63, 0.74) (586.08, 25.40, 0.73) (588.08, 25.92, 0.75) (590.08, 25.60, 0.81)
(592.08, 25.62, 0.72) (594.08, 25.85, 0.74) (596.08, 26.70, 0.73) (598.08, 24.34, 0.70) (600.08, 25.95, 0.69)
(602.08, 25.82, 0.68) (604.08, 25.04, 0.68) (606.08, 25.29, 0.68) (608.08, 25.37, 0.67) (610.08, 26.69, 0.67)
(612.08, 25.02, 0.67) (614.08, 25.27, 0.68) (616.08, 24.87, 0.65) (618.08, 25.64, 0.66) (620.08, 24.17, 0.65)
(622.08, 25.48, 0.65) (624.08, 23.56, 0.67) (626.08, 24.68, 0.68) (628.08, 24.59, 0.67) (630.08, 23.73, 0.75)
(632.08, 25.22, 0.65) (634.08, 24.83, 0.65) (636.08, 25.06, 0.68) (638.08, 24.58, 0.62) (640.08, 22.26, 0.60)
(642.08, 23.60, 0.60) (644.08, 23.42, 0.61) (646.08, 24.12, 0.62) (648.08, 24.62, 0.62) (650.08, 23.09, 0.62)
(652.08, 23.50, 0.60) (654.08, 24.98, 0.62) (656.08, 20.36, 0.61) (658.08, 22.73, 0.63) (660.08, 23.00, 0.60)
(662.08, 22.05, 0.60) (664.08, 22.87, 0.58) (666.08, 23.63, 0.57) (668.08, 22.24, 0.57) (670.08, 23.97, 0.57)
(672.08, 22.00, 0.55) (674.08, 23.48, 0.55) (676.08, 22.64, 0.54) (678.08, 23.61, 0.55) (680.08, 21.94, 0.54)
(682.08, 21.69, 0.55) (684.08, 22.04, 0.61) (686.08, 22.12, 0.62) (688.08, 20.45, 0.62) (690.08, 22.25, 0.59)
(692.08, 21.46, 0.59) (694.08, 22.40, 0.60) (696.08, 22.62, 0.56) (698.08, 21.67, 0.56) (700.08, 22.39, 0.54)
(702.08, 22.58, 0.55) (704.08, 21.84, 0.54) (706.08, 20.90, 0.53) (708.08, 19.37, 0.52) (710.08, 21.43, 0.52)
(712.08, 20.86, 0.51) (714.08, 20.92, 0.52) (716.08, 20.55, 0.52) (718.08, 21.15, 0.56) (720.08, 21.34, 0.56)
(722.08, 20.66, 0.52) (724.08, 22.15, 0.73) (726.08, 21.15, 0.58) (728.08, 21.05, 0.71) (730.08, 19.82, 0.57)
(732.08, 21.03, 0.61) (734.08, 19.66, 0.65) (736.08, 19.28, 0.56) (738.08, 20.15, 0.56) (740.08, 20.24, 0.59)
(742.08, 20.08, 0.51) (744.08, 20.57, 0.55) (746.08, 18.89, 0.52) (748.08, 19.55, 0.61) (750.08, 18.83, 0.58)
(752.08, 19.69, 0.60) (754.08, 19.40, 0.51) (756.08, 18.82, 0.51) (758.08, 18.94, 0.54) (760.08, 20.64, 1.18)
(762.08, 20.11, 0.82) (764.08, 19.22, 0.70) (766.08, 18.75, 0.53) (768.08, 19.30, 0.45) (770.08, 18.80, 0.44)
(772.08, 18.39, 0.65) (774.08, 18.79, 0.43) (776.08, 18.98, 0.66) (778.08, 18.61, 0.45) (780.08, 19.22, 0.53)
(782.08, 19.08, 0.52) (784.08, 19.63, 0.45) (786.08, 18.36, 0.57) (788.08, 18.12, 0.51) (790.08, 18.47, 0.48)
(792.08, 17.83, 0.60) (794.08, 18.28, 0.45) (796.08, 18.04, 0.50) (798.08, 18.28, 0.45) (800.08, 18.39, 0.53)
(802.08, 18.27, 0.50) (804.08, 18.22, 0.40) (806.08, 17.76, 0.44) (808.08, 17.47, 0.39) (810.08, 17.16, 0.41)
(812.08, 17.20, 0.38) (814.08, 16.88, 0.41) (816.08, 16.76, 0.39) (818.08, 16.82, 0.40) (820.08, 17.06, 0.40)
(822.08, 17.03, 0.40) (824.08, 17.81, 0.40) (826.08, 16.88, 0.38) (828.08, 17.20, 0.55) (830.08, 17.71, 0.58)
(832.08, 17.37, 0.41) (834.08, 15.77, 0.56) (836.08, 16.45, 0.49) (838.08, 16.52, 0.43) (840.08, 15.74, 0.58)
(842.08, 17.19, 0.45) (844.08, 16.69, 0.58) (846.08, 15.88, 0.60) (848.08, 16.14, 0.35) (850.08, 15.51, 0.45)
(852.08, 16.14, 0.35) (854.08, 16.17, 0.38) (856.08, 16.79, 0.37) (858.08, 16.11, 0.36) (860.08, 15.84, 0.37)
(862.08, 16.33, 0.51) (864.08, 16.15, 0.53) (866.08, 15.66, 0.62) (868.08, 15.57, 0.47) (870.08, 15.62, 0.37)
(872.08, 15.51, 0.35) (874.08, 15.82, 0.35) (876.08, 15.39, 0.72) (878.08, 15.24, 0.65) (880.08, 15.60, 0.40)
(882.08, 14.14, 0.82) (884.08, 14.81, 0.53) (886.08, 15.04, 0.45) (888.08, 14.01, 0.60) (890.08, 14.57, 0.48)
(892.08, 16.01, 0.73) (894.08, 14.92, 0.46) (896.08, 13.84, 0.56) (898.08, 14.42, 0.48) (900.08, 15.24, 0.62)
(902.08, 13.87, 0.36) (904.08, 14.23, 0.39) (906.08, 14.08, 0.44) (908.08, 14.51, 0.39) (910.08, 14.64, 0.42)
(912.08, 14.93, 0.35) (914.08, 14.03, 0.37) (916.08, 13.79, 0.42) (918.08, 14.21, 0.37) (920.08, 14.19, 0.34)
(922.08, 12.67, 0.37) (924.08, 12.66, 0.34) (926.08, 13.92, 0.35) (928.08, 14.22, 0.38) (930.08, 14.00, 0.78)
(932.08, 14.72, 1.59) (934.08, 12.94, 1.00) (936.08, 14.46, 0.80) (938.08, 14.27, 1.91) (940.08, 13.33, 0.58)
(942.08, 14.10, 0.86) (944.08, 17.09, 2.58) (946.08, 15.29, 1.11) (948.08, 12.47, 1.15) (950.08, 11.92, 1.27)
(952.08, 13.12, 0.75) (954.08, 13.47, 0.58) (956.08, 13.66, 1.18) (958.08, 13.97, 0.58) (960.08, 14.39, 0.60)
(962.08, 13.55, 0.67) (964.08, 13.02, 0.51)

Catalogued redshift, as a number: 0.00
